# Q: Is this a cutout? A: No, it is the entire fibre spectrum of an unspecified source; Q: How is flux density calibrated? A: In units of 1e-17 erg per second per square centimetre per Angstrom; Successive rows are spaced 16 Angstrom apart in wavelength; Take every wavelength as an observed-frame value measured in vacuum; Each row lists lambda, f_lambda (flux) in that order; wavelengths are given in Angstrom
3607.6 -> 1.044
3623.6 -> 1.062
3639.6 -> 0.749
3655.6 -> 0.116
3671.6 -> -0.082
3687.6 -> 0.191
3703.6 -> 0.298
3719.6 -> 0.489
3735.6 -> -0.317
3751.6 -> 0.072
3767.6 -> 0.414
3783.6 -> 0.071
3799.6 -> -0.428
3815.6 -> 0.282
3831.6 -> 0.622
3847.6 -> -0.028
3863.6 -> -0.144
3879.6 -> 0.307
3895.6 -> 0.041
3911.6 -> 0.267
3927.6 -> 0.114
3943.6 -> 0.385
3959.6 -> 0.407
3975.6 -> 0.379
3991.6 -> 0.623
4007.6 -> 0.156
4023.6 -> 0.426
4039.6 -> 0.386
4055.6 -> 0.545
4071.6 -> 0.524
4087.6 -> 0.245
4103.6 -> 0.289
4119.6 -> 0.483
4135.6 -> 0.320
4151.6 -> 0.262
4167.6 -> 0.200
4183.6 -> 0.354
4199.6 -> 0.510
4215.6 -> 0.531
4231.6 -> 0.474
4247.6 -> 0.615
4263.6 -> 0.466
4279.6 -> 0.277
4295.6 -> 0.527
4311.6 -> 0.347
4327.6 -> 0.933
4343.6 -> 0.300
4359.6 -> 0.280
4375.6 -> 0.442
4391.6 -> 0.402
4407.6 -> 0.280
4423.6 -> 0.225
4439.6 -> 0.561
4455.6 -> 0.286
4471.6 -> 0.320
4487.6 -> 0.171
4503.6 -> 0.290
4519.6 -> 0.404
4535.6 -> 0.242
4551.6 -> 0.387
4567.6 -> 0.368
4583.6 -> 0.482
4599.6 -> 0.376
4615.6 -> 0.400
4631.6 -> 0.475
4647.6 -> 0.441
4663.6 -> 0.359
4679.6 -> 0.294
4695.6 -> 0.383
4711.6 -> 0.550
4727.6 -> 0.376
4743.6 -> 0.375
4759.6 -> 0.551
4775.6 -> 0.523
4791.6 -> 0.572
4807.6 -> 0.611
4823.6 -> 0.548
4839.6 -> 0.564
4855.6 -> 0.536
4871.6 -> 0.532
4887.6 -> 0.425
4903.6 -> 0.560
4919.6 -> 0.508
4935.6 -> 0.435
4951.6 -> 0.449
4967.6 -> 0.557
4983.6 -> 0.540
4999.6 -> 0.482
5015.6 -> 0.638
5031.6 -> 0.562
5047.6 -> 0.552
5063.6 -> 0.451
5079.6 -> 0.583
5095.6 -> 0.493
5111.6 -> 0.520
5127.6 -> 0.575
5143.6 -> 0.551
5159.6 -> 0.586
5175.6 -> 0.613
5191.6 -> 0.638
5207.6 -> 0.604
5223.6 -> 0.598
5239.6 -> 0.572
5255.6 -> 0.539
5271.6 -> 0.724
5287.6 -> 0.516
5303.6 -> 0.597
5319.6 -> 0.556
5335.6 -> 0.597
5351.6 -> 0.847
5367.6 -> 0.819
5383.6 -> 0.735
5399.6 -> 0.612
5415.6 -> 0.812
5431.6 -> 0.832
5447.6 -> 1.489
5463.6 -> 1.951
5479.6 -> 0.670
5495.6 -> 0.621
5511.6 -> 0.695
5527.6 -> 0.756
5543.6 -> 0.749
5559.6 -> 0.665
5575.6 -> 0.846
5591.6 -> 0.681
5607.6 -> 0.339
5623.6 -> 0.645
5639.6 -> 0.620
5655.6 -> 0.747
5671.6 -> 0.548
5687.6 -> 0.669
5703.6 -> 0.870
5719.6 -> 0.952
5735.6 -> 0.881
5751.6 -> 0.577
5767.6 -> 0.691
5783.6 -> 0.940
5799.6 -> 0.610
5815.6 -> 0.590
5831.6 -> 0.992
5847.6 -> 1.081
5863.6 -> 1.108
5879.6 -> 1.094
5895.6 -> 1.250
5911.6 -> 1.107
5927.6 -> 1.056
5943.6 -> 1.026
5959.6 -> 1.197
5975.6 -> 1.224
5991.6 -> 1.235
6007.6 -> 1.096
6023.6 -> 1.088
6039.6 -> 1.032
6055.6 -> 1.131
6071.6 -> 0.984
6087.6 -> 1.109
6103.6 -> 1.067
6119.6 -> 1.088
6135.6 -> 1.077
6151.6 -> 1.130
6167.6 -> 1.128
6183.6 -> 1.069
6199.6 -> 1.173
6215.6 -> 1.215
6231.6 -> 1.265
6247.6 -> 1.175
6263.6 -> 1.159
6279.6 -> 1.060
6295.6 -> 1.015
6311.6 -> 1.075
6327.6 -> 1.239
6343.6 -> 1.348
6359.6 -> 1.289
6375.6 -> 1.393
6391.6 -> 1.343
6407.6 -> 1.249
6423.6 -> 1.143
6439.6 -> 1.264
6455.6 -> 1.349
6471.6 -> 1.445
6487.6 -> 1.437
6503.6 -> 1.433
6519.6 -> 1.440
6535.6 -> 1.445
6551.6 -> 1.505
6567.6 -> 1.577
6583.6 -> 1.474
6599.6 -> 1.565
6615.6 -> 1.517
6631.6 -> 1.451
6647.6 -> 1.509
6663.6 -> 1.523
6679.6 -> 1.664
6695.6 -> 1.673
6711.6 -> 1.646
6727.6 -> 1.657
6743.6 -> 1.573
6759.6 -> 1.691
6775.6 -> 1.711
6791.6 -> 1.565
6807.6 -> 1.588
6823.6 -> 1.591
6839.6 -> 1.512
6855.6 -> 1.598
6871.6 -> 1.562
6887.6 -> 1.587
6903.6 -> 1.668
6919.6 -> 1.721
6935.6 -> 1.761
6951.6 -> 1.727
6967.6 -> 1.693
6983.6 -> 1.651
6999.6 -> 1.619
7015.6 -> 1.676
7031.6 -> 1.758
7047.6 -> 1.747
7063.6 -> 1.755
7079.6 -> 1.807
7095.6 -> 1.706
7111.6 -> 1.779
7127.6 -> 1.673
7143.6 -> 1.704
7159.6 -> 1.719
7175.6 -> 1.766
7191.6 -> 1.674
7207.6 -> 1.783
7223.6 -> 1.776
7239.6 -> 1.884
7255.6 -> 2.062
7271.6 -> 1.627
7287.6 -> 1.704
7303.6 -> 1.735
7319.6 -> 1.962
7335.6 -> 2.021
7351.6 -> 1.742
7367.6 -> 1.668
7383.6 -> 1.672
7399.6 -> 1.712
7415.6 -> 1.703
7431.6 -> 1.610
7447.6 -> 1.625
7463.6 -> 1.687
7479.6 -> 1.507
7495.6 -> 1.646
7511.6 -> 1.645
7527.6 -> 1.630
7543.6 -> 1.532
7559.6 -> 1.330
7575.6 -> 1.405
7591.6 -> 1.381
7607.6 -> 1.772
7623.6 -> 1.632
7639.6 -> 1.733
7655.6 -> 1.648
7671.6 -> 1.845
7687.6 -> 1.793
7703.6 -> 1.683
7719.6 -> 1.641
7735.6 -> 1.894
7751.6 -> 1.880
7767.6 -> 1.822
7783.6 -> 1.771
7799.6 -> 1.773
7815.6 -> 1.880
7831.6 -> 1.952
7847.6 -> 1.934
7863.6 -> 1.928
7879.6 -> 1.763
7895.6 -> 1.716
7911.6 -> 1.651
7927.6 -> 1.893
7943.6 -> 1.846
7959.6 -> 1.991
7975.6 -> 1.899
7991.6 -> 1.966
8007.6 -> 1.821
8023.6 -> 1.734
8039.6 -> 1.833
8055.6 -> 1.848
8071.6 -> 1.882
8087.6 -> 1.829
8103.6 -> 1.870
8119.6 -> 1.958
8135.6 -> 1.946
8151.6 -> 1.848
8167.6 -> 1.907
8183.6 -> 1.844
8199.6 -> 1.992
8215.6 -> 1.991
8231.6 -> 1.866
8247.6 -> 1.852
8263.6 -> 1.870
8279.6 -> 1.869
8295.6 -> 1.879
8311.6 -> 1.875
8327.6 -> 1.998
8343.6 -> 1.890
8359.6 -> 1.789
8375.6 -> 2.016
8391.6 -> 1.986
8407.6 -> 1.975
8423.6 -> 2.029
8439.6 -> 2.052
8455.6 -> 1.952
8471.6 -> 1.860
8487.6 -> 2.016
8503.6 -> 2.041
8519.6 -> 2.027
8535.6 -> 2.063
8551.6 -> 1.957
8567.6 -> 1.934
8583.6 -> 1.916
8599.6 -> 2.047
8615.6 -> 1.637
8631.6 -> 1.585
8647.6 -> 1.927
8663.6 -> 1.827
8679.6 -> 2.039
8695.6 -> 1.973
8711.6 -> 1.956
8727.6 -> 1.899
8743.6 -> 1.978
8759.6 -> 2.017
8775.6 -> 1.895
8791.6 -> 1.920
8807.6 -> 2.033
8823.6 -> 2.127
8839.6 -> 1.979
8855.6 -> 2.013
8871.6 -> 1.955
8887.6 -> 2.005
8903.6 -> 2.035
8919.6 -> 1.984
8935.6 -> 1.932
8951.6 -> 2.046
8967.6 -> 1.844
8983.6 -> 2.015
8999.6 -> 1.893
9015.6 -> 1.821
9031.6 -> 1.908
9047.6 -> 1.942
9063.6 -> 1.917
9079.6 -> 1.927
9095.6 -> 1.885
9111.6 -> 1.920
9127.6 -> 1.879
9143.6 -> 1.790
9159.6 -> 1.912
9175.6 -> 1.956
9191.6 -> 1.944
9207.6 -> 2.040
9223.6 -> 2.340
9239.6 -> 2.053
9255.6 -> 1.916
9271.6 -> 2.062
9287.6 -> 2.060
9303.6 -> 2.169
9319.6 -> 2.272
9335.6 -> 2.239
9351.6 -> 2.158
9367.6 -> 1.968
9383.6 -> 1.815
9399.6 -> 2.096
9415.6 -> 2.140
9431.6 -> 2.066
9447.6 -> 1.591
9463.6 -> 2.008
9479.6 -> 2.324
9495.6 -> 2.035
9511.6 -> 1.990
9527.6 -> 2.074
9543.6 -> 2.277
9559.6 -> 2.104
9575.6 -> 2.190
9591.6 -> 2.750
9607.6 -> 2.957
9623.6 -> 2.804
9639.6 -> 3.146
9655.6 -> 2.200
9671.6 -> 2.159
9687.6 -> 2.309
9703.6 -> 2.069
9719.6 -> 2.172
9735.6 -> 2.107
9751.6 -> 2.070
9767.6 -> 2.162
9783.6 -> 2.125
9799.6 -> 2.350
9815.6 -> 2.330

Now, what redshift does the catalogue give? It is 0.463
